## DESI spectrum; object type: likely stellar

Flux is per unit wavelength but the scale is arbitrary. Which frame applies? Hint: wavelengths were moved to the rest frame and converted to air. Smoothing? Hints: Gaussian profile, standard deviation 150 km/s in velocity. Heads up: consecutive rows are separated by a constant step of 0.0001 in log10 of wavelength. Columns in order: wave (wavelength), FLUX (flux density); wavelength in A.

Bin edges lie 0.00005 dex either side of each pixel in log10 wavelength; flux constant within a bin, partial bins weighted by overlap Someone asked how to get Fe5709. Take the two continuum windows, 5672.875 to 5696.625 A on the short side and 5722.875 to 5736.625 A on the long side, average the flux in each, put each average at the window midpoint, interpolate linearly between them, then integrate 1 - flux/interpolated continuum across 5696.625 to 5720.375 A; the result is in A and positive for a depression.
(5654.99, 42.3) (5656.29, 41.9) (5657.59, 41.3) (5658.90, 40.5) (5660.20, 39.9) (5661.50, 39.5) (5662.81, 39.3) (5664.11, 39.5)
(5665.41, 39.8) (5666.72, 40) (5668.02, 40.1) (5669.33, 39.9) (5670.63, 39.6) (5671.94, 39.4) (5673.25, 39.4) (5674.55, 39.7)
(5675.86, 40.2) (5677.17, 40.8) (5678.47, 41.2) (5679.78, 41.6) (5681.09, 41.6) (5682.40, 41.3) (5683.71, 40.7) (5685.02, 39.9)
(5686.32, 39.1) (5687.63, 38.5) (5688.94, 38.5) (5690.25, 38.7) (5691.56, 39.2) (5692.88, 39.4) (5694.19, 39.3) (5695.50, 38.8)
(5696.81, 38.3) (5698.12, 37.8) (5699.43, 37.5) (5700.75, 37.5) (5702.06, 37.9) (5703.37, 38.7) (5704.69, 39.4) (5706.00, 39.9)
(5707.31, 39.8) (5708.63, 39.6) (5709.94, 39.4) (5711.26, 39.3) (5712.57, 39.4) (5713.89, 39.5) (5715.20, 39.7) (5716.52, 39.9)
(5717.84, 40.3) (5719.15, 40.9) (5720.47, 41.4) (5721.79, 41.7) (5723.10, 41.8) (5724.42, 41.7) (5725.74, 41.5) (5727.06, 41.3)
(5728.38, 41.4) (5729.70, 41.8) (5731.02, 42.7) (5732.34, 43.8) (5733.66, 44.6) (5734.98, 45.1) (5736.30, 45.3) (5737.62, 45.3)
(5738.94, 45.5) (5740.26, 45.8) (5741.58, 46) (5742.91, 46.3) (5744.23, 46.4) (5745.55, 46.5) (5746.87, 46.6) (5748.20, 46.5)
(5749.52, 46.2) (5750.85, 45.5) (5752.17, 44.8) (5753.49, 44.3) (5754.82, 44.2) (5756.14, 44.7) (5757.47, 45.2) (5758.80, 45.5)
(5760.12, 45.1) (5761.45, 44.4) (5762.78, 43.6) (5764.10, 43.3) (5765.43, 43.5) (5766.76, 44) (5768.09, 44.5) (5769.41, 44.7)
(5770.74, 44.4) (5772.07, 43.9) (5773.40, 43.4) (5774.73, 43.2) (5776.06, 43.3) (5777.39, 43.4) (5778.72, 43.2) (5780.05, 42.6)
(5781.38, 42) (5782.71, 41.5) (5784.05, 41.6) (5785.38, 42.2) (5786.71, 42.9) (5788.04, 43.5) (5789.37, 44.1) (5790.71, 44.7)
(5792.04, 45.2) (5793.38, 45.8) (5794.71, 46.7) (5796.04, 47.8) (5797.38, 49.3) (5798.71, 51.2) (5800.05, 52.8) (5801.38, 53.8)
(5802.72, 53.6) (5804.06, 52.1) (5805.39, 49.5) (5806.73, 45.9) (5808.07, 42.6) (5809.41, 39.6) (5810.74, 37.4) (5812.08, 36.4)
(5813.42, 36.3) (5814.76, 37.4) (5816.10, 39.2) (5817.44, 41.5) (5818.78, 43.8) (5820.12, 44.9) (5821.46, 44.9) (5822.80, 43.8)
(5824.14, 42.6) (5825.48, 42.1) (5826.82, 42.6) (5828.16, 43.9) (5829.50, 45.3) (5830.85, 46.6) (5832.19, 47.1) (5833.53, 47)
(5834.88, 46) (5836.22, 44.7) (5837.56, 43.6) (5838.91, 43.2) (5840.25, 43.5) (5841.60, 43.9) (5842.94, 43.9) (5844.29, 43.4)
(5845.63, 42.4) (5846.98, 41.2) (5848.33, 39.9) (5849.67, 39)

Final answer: 1.2 A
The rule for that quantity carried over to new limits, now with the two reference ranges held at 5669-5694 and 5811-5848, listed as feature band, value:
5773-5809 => -3.1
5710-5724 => 0.1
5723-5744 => -1.5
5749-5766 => -1.3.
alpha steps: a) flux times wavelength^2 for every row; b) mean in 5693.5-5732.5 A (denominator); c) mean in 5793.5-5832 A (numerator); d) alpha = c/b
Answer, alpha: 1.2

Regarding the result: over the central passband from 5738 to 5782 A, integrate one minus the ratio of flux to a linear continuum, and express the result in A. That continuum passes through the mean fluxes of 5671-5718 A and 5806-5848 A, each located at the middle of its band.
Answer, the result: -3.8 A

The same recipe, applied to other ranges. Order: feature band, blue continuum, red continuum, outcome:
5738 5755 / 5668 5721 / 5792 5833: -1.6 A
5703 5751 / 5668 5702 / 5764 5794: -1.5 A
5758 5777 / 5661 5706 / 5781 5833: -0.5 A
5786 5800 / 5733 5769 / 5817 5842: -0.5 A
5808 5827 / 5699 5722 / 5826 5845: 1.3 A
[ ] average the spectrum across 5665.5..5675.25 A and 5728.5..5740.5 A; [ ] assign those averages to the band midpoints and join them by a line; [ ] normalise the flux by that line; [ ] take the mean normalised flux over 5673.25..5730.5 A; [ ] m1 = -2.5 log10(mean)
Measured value 0.05 mag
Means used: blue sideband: 39.7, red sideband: 44.3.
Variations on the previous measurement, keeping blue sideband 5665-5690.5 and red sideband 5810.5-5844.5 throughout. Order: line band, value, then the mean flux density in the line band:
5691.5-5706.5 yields 0.051 mag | 38.6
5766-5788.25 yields -0.031 mag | 43.2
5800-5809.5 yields -0.155 mag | 49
